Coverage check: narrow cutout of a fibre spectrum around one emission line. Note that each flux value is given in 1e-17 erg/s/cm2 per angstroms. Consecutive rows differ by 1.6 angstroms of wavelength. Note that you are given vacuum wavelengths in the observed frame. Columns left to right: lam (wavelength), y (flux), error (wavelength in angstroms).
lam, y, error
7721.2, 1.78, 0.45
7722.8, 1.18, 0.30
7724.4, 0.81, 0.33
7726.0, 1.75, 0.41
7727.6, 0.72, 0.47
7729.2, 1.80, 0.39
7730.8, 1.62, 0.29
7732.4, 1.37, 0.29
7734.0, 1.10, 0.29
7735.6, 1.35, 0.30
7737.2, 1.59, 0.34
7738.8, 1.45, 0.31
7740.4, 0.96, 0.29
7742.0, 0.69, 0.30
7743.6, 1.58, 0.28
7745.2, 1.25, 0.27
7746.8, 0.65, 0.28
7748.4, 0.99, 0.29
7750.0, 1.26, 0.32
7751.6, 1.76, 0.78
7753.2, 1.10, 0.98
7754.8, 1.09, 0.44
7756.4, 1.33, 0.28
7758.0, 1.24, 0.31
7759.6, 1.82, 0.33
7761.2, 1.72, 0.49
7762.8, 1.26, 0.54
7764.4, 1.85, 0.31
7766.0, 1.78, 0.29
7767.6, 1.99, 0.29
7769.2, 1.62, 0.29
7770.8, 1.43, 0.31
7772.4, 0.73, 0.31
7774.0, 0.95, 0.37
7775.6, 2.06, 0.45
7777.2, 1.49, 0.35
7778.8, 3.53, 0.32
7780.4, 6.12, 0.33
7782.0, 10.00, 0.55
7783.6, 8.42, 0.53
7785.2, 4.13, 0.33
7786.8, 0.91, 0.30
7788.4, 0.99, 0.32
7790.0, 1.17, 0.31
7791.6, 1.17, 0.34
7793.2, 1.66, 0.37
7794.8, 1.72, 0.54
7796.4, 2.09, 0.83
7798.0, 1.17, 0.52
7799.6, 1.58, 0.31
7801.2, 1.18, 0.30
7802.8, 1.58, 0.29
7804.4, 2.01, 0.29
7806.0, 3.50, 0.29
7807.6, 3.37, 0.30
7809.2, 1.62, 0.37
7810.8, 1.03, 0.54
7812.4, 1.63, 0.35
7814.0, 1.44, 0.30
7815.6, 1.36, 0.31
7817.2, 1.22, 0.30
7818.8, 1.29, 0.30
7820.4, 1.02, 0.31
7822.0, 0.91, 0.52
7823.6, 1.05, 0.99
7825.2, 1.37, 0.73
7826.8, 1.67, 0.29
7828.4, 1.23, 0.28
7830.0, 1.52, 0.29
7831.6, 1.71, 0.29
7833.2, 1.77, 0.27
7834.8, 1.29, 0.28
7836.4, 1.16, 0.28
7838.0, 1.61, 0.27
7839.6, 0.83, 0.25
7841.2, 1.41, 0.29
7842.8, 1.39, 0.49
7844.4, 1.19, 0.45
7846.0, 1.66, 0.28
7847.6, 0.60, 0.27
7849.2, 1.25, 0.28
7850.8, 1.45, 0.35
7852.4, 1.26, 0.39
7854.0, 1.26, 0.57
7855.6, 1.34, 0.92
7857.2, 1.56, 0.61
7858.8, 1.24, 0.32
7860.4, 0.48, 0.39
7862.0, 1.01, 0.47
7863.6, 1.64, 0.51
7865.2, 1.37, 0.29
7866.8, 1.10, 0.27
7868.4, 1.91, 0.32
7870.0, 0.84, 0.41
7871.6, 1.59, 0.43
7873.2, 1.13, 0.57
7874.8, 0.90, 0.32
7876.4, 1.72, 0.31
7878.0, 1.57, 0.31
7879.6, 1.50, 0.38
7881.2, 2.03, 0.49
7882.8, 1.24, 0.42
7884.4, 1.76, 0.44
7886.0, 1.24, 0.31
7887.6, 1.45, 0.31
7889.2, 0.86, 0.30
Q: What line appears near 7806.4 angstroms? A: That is [N II]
